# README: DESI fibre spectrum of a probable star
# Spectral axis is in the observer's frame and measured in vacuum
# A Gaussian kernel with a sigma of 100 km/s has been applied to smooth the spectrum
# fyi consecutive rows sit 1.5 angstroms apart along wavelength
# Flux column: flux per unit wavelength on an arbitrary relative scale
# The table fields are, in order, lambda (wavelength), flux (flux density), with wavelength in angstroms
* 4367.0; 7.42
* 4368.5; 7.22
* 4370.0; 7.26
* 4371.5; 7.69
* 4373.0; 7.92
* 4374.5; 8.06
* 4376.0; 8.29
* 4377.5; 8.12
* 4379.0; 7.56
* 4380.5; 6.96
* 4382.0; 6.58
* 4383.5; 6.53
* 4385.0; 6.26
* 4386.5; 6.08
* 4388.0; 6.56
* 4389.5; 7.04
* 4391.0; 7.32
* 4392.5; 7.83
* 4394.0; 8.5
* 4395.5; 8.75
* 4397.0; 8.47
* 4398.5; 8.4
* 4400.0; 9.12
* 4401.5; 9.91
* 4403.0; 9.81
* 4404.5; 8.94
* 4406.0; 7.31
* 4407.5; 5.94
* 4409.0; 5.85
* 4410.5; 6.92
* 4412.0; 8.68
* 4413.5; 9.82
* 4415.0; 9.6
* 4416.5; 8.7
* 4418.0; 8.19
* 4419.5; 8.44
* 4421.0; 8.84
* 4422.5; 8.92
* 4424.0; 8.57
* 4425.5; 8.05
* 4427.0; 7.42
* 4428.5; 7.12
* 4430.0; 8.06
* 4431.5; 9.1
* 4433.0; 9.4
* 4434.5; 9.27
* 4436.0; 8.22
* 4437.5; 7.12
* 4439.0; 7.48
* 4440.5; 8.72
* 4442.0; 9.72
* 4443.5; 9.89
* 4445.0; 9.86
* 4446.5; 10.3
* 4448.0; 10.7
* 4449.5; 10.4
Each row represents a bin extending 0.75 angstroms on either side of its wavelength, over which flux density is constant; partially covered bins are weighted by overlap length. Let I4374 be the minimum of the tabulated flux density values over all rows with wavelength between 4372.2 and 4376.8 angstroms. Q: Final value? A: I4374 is 7.92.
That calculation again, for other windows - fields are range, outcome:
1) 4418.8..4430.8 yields 7.12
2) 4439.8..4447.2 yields 8.72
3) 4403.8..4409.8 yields 5.85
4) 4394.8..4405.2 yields 8.4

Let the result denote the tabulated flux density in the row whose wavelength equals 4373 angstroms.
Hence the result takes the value 7.92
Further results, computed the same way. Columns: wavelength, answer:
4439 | 7.48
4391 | 7.32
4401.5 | 9.91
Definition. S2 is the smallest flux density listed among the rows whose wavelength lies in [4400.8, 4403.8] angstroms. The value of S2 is 9.81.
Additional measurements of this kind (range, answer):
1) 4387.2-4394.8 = 6.56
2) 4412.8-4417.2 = 8.7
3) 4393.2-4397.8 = 8.47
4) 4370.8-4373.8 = 7.69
